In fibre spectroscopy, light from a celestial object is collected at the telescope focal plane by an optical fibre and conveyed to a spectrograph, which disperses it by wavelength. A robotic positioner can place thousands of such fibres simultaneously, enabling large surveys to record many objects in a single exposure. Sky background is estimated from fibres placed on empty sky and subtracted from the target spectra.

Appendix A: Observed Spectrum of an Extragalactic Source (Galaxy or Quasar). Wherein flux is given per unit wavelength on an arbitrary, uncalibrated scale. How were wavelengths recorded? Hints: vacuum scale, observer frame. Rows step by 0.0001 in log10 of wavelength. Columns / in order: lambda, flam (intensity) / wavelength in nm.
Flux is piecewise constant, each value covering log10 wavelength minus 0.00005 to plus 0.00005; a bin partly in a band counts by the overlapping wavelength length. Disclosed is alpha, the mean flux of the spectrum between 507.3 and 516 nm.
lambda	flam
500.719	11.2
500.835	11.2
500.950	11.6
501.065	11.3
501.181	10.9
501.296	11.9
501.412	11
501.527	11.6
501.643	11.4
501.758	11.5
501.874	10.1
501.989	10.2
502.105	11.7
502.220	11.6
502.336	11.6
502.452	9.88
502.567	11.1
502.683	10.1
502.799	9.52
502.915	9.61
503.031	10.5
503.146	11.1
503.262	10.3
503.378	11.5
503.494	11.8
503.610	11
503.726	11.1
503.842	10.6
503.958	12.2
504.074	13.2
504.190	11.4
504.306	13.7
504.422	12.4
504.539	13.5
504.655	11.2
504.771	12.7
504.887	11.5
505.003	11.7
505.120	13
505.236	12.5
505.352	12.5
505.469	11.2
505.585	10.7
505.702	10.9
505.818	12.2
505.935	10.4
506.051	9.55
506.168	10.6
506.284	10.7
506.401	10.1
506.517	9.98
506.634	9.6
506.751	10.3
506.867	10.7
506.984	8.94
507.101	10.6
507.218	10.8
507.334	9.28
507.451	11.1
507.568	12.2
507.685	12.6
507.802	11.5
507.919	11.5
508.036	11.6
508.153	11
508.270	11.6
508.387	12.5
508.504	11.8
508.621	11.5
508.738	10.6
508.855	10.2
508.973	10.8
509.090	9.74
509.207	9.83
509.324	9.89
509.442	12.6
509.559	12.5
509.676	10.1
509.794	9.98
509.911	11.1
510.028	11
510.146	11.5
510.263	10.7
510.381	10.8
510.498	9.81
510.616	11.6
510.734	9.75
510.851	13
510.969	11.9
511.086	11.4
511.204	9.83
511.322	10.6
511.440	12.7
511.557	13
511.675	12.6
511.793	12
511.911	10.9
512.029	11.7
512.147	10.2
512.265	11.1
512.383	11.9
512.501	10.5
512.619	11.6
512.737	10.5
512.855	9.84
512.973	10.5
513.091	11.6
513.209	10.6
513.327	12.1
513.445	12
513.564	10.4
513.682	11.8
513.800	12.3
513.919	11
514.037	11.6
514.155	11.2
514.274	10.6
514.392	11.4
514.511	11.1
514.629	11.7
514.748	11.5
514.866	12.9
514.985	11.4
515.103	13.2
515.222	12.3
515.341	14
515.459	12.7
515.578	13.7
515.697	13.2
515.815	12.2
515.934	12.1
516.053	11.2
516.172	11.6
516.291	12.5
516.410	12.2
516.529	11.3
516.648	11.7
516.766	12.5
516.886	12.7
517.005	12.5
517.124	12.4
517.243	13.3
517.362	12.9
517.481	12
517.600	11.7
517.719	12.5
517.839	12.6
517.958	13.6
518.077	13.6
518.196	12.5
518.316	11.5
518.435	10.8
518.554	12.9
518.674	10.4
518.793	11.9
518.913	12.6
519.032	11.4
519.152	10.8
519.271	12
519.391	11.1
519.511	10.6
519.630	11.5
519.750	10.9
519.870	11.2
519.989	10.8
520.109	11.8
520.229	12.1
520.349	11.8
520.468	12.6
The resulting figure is 11.4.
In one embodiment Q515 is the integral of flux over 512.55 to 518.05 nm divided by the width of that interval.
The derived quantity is 12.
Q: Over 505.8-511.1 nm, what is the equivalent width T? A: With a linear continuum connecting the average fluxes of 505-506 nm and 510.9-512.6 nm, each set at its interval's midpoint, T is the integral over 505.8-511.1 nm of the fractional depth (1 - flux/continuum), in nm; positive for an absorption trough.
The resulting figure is 0.309 nm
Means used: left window 11.7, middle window 10.9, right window 11.5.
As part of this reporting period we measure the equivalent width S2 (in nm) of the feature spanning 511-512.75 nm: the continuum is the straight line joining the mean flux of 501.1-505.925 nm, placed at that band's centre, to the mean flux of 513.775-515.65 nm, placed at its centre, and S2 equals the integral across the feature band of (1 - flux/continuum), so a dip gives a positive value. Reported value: 0.07 nm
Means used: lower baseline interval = 11.4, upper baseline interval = 12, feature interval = 11.4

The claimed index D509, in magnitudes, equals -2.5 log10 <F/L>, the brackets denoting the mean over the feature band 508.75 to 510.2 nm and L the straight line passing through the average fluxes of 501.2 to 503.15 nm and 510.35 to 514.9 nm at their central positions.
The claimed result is 0.04 mag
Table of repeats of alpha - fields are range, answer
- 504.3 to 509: 11.2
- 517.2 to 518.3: 12.7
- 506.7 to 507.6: 10.4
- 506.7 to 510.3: 11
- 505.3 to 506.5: 10.8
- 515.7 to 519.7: 12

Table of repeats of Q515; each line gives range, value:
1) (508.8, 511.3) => 10.9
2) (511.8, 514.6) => 11.2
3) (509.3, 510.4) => 11.1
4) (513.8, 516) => 12.1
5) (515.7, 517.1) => 12.1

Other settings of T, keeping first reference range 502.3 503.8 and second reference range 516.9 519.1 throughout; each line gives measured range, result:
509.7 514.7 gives 0.19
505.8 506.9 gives 0.07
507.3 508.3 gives -0.02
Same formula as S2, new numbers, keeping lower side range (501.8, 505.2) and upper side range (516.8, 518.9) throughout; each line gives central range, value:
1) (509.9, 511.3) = 0.10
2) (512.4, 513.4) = 0.09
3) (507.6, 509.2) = 0.06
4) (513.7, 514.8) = 0.06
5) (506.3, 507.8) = 0.14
